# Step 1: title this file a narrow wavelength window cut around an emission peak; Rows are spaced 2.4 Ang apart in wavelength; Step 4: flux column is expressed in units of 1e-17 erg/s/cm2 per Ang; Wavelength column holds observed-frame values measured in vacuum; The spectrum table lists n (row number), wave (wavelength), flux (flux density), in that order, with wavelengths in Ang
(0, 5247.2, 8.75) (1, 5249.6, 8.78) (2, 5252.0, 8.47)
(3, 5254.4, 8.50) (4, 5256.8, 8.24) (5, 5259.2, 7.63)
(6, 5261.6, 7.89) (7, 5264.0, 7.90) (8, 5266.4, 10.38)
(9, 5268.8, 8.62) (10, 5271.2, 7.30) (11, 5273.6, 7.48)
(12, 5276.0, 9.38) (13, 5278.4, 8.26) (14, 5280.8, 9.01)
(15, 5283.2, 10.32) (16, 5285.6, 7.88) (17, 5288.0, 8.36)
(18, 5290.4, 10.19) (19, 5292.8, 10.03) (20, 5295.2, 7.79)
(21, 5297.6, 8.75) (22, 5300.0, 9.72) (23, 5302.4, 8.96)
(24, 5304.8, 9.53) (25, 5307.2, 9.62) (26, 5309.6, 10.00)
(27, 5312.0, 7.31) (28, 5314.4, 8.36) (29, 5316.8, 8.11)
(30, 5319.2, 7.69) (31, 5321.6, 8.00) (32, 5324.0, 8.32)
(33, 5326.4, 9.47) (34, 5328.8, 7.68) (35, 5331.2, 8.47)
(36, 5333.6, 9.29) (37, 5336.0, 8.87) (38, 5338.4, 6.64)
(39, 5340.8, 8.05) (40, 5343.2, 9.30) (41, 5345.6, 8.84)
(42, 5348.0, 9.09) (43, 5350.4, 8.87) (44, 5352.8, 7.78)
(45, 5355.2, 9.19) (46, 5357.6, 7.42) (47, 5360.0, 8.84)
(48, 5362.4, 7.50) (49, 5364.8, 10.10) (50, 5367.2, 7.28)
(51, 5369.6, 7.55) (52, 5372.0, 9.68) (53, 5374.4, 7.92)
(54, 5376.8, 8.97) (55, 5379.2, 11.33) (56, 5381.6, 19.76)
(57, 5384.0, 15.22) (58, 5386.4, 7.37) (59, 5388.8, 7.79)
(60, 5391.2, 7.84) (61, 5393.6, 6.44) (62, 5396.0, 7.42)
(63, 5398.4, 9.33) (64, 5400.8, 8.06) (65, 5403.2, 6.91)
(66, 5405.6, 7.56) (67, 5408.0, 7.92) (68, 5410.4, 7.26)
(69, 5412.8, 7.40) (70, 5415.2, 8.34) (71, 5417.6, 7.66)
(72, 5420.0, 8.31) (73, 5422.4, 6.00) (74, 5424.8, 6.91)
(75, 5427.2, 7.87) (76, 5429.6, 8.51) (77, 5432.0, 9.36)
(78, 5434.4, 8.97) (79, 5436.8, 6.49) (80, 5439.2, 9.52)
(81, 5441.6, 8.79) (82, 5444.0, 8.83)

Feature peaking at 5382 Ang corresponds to Hbeta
